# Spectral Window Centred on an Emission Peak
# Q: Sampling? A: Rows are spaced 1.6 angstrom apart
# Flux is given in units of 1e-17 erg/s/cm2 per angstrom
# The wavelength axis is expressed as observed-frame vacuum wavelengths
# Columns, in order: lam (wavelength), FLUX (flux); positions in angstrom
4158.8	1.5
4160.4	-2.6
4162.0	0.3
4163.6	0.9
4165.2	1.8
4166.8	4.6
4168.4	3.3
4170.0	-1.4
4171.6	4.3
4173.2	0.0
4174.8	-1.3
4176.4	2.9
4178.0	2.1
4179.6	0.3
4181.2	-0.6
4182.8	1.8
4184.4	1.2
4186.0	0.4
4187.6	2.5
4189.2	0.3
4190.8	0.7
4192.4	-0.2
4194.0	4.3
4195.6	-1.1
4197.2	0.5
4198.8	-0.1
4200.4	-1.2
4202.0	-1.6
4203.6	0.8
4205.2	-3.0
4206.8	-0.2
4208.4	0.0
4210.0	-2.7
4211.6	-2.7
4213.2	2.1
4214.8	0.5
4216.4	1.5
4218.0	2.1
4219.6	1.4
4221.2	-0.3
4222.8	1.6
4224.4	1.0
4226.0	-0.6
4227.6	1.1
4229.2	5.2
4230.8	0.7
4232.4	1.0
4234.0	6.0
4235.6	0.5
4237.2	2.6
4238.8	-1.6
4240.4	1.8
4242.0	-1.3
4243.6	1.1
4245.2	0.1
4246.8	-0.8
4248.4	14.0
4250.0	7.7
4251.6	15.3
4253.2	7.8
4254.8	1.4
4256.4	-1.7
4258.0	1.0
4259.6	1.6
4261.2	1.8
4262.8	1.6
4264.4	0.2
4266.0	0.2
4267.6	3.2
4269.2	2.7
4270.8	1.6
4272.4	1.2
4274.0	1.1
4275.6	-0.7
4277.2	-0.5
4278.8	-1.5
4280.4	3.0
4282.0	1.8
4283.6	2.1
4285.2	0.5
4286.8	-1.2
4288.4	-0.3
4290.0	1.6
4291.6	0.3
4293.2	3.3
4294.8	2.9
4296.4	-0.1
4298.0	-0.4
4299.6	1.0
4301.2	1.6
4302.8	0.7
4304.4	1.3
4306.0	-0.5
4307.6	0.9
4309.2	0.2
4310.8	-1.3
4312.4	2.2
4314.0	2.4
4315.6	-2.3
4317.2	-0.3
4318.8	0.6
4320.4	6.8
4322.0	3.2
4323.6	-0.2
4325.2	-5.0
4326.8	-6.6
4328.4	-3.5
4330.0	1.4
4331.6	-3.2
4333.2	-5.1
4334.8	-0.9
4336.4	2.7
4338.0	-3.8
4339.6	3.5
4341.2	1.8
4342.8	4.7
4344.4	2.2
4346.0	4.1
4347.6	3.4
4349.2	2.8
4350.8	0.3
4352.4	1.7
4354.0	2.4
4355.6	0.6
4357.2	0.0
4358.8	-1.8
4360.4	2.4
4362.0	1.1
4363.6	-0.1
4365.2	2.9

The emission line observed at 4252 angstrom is [O II]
